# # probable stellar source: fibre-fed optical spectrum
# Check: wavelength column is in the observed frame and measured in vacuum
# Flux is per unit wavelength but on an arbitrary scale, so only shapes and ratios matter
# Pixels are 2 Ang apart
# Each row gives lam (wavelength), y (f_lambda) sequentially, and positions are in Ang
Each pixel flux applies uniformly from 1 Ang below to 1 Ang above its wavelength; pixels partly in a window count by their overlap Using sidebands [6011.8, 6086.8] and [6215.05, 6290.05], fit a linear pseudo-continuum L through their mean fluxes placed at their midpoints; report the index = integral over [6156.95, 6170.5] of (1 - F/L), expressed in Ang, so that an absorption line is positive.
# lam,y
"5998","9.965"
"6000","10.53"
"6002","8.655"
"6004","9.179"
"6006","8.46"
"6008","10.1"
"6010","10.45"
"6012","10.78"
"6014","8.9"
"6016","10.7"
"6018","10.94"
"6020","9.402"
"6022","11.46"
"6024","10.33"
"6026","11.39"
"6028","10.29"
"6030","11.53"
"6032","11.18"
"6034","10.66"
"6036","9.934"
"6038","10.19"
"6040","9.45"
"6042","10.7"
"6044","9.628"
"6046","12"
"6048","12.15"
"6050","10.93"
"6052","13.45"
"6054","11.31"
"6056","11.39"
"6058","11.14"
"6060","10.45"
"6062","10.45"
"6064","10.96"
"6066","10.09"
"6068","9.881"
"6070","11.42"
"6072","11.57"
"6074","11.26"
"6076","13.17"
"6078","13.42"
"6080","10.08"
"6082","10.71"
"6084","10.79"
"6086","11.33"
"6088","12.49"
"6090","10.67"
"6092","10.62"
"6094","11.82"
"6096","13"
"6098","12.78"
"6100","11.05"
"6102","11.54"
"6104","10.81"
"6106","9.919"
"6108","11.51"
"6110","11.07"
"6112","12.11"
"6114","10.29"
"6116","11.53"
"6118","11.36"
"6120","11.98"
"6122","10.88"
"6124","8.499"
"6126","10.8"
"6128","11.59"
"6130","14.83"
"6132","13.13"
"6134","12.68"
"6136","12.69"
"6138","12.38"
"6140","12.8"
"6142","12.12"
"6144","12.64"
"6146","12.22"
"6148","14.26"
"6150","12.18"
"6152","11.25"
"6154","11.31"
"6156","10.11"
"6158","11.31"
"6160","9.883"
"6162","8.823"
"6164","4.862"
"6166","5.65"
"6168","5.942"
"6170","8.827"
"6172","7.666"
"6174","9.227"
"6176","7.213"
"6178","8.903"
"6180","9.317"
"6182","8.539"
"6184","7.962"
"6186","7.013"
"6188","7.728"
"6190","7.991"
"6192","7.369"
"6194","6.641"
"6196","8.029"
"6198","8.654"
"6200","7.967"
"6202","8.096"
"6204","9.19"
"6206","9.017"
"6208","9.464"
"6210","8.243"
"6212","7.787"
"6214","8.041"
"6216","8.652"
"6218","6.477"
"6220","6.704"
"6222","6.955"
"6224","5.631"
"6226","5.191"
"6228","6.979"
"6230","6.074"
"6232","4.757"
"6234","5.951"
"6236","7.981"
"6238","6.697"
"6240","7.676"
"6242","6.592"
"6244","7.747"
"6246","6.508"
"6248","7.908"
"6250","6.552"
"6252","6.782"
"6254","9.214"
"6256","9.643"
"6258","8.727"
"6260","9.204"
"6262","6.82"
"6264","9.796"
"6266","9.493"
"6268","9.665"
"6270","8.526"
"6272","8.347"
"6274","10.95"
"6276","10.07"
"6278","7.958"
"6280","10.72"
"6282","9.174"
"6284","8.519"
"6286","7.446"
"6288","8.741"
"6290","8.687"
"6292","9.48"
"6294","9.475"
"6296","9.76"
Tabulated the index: 2.0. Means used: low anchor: 10.9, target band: 7.87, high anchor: 7.87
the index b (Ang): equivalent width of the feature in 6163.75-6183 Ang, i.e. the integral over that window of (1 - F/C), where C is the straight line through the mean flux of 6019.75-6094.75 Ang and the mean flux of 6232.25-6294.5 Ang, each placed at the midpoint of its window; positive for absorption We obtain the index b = 3.7 Ang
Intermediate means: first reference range 11.1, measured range 7.72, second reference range 8.37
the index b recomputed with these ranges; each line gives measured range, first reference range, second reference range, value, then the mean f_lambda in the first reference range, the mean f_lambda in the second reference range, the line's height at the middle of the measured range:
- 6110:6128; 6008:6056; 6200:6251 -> -3.5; 10.8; 7.25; 9.19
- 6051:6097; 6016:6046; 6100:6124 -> -2.3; 10.6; 11.1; 10.8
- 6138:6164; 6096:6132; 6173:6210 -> -3.7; 11.4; 8.24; 9.9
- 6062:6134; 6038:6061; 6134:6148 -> 3.0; 11.1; 12.6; 11.9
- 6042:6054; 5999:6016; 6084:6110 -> -1.2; 9.69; 11.4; 10.5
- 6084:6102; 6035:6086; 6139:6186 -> -1.8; 11.1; 9.64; 10.6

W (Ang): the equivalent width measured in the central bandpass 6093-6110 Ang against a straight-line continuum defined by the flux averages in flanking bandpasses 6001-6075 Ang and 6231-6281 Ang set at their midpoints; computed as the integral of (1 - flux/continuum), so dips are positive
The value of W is -2.78 Ang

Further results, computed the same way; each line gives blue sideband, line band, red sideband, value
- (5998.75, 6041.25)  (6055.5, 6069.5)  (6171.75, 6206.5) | -1.3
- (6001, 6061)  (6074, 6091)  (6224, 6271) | -3.0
